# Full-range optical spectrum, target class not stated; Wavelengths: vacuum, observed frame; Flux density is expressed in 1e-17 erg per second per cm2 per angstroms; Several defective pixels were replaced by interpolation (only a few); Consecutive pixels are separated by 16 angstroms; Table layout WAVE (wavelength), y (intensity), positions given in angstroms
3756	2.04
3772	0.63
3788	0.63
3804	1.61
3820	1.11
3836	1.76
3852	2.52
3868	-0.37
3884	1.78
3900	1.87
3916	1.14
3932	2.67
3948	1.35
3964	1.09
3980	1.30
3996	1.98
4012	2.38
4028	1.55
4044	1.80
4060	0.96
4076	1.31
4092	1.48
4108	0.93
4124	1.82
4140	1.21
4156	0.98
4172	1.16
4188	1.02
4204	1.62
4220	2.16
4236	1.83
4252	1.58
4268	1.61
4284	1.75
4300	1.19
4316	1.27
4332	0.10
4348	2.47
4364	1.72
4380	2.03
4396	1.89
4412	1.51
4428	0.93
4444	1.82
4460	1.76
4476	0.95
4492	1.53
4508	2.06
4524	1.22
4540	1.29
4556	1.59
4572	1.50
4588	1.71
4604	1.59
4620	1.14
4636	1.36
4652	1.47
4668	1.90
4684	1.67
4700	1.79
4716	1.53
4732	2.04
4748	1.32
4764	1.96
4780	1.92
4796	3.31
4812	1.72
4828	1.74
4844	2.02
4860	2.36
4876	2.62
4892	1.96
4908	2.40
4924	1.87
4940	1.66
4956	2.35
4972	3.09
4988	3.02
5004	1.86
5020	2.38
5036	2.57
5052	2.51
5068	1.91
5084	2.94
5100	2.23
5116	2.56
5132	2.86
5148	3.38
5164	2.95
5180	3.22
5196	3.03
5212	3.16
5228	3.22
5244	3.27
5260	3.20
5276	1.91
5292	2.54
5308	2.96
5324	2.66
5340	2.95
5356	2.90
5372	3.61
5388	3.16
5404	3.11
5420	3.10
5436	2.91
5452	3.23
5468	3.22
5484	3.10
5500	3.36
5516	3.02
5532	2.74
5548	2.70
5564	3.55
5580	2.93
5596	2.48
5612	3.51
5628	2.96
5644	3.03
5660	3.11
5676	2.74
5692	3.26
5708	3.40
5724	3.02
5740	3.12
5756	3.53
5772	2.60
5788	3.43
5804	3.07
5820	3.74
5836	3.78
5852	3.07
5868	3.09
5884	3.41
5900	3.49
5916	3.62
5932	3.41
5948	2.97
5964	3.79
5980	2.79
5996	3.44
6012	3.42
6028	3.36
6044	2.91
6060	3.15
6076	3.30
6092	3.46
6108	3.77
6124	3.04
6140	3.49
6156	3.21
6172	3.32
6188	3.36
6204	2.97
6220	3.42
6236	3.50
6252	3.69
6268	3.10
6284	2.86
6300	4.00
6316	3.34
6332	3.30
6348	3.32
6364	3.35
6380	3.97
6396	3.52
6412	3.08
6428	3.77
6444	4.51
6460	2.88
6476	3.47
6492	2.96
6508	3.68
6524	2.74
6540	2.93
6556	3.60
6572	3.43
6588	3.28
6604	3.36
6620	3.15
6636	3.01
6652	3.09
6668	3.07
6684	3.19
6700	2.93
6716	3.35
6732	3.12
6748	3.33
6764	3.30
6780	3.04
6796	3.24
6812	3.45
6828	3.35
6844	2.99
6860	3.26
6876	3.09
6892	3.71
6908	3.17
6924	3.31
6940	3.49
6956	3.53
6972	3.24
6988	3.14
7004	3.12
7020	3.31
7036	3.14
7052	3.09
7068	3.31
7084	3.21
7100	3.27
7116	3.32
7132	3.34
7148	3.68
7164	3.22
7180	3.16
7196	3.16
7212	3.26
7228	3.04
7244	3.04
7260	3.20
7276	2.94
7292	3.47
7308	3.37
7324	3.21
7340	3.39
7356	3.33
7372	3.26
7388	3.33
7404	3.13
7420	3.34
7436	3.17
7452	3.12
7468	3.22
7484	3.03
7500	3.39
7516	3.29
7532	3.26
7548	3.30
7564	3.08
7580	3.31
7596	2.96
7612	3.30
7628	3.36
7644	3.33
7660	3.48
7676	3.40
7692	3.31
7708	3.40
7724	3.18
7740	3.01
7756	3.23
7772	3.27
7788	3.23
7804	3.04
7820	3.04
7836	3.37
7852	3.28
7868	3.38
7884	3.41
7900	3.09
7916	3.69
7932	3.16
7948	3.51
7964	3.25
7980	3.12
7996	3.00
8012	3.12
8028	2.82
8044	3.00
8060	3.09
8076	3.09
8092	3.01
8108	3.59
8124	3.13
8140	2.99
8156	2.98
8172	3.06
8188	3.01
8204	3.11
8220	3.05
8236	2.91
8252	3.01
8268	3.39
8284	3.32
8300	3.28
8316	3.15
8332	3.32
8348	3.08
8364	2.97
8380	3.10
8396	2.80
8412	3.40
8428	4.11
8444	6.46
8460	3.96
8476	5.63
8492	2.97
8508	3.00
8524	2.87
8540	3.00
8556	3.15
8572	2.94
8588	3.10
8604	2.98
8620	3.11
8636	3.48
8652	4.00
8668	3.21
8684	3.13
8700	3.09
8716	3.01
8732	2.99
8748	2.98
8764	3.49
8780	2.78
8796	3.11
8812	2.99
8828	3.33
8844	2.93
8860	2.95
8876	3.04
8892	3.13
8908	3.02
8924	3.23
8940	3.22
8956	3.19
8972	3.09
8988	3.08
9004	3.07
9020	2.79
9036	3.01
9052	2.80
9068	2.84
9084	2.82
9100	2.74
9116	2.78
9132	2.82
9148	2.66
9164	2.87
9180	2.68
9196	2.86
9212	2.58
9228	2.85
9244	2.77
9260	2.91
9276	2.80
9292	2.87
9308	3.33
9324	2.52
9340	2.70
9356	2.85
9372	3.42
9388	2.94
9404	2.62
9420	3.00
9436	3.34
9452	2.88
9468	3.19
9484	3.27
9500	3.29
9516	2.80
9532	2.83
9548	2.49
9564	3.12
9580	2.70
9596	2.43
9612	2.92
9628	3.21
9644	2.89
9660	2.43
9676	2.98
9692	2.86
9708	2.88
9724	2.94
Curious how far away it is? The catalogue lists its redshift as 0.287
